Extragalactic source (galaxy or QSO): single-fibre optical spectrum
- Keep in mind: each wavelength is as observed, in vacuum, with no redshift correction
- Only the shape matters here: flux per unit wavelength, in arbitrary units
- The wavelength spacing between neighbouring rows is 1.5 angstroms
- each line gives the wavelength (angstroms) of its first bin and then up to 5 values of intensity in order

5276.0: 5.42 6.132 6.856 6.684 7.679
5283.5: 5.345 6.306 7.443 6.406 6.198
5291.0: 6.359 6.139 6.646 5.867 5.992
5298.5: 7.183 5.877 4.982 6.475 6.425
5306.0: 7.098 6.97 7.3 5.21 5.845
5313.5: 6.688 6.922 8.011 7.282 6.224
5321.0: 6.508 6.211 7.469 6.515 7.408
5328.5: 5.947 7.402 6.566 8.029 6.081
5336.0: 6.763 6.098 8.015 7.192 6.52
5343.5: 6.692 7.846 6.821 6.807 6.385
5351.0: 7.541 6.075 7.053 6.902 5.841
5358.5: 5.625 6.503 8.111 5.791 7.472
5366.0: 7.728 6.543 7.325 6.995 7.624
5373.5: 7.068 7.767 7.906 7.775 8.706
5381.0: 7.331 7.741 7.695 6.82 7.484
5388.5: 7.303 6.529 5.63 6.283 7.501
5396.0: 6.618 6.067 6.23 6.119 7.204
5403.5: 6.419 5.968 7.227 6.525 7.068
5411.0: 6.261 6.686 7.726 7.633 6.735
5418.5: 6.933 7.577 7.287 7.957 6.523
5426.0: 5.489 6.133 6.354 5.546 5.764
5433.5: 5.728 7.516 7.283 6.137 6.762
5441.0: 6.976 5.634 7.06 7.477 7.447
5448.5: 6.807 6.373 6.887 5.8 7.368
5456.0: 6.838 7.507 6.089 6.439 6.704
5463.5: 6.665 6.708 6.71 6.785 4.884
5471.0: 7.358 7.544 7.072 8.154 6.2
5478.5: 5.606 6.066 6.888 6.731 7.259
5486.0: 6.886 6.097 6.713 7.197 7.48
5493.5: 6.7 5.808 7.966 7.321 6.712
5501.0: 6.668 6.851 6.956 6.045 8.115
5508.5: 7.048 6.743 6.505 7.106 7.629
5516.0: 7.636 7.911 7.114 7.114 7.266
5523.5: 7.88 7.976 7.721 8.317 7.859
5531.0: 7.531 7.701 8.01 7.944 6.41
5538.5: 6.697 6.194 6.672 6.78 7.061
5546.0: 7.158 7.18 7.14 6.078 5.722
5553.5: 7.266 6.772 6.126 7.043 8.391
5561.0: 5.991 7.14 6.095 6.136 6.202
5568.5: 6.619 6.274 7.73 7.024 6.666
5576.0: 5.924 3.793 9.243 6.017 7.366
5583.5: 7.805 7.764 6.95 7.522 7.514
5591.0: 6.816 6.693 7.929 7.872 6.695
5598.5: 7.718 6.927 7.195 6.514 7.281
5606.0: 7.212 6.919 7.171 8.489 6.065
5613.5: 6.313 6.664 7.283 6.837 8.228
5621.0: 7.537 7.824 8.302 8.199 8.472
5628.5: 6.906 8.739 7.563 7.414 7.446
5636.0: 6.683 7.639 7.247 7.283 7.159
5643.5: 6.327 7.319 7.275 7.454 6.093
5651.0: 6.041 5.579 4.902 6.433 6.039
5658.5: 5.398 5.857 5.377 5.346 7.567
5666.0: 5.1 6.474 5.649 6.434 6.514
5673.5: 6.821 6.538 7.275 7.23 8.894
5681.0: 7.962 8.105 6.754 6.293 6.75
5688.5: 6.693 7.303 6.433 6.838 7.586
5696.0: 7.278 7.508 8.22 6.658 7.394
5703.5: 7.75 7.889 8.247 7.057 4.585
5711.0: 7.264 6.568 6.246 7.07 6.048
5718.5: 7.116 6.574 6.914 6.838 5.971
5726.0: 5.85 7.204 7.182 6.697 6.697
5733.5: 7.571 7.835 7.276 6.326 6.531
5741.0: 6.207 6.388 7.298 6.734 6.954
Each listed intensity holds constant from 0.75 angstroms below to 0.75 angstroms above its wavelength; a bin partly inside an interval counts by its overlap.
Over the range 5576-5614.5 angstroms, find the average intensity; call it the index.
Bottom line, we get 7.09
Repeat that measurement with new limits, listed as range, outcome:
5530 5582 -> 6.8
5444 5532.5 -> 6.99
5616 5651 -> 7.42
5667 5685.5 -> 7.03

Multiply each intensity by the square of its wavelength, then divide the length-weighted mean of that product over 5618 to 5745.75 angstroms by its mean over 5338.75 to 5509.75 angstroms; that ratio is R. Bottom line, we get 1.11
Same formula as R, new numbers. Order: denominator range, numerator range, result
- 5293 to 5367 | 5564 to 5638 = 1.18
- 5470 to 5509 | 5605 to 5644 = 1.13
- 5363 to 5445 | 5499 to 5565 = 1.08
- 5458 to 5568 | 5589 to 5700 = 1.06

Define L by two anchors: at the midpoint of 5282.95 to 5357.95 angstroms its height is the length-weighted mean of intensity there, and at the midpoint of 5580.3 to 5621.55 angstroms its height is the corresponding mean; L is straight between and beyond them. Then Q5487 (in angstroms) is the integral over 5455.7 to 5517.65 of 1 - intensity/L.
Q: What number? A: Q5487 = 1.1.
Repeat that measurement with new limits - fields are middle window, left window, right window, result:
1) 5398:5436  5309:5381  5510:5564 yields 1.9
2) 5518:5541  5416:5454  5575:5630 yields -1.5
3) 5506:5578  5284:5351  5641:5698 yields -3.7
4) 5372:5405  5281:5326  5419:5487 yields -2.1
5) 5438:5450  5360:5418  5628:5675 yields 0.2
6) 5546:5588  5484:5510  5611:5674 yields 0.6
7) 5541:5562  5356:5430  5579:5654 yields 0.9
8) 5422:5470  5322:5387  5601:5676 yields 2.8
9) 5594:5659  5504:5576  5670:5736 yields -0.6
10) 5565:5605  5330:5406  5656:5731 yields -0.8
